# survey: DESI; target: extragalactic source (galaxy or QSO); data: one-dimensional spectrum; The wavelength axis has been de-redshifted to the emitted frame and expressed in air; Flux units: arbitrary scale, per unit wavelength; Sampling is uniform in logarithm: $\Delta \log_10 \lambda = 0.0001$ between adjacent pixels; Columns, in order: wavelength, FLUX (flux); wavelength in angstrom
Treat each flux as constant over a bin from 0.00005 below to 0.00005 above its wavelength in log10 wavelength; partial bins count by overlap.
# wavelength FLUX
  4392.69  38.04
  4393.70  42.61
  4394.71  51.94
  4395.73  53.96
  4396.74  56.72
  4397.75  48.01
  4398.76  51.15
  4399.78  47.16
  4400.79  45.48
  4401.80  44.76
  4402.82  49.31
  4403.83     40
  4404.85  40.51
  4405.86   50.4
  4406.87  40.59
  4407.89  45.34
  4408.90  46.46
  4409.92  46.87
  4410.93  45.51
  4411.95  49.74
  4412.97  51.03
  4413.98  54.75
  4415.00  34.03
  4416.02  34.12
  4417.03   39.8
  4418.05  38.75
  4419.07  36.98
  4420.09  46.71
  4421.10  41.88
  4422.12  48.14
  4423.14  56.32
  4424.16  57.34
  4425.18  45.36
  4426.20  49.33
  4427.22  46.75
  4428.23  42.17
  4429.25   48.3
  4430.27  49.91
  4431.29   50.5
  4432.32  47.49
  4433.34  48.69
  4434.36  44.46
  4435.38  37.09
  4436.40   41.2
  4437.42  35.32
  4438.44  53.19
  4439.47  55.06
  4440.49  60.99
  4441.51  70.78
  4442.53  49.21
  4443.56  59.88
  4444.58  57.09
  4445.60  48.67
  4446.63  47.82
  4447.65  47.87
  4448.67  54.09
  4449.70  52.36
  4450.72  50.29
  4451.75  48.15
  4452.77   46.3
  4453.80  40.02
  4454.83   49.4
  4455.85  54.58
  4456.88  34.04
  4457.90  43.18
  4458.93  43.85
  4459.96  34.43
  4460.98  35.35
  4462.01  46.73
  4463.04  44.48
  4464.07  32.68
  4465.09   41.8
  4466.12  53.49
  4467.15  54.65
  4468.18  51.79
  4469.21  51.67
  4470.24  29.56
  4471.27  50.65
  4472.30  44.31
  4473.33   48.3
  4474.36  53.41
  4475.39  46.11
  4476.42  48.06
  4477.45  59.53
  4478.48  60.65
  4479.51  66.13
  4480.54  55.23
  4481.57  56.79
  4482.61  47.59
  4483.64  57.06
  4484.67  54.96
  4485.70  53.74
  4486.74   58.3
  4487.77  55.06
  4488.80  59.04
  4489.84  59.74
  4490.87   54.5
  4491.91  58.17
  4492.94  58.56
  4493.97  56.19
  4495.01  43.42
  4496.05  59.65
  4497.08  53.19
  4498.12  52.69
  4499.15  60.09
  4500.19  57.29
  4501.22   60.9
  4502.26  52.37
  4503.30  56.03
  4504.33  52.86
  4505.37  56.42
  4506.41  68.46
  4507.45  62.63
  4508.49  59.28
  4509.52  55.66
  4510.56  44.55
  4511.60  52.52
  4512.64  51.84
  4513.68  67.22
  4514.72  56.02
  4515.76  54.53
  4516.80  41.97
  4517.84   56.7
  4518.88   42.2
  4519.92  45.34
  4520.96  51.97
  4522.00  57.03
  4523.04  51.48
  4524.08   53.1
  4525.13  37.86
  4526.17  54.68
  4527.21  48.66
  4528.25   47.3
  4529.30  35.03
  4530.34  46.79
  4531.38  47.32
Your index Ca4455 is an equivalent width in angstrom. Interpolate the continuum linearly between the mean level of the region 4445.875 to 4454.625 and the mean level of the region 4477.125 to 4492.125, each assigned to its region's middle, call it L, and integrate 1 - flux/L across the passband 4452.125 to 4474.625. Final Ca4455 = 3.0 angstrom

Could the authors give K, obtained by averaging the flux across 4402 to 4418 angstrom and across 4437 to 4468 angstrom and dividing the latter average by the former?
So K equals 1.09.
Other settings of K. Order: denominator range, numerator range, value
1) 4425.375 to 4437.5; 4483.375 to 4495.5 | 1.23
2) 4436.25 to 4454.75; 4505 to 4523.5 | 1.06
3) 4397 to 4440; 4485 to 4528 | 1.18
